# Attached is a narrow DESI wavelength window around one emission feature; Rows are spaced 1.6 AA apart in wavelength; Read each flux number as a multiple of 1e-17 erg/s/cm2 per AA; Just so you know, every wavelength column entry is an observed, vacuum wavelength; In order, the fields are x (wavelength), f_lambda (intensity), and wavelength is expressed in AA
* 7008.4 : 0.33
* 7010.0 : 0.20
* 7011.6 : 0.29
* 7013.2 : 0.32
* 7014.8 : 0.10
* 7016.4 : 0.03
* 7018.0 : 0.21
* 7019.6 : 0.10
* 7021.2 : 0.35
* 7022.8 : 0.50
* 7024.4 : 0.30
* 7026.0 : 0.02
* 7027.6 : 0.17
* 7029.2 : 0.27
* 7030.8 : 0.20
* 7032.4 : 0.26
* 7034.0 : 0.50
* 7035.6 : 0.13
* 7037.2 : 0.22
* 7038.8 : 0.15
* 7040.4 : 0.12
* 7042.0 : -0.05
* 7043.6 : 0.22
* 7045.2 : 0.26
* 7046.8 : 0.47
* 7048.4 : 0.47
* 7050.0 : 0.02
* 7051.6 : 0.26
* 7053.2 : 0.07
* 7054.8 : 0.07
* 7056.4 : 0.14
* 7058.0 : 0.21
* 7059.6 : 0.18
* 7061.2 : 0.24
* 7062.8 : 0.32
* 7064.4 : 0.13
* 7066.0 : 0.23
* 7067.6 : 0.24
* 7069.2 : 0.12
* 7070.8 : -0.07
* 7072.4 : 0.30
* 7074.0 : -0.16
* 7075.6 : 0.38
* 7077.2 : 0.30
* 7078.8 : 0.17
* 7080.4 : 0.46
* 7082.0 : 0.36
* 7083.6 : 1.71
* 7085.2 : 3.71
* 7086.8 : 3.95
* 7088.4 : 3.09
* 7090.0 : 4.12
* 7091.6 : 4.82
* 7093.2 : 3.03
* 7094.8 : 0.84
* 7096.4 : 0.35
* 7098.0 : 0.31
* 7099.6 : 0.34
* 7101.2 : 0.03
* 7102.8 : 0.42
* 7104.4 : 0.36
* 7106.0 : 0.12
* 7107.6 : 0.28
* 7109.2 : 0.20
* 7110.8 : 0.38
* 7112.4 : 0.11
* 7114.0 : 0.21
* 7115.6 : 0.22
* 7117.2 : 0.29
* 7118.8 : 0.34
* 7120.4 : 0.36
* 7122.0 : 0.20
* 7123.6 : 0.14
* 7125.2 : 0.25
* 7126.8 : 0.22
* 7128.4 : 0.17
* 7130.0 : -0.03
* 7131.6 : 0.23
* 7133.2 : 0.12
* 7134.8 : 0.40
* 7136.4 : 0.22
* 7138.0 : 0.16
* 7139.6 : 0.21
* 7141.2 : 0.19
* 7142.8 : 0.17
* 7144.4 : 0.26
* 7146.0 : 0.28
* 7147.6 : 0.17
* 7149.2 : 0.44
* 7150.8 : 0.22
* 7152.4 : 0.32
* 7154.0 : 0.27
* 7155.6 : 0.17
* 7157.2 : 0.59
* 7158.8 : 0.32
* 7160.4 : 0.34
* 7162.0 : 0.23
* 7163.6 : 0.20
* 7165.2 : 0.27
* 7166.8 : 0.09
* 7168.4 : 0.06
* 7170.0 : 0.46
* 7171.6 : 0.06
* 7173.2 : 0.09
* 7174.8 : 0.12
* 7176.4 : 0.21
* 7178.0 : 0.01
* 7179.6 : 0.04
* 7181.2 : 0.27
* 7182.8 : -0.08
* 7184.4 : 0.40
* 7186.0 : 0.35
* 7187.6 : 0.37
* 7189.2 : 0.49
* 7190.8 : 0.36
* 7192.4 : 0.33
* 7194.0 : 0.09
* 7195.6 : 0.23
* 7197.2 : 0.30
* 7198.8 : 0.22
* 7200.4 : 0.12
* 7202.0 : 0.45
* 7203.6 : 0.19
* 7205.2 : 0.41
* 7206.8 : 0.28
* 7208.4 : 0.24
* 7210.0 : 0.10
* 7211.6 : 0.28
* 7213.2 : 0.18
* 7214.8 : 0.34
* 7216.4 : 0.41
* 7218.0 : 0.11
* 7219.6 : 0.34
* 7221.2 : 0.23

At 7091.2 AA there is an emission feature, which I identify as [O II] 3727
